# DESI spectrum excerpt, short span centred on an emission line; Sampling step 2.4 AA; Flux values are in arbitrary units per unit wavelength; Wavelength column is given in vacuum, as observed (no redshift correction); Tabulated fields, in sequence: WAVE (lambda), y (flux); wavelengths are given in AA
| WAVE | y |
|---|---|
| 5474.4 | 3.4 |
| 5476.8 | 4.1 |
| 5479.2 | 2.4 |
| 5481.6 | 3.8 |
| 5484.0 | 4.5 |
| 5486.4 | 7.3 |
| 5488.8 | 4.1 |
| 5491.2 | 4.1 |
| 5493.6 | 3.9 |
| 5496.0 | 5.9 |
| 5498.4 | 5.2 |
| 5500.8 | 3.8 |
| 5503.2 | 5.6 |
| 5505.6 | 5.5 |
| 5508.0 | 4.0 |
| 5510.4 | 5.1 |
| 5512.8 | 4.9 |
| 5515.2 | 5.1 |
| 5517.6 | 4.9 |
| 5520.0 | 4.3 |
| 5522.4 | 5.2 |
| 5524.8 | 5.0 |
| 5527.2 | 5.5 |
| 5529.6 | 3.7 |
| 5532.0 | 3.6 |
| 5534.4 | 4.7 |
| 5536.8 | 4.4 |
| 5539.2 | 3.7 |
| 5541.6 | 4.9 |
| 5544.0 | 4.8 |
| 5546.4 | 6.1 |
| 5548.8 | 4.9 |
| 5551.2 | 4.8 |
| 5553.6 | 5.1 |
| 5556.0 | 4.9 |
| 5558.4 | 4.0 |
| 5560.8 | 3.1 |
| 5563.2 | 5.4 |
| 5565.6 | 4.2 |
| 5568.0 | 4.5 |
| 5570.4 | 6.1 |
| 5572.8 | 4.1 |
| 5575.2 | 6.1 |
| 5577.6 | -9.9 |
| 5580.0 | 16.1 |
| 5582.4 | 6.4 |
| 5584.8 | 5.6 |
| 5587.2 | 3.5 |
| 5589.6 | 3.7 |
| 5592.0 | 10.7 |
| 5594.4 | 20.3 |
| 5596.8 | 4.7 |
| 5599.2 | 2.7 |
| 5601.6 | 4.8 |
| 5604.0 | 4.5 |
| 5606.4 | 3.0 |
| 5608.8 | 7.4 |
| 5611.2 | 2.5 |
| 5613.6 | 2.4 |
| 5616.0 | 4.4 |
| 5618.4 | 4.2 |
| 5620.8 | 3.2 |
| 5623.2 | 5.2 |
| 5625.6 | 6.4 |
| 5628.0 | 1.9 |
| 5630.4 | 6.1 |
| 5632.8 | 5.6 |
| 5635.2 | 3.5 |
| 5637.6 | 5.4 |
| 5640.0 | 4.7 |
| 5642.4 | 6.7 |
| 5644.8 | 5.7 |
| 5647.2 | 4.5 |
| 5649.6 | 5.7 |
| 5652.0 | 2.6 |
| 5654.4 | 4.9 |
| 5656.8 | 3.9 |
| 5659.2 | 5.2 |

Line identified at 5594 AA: H-beta 4861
